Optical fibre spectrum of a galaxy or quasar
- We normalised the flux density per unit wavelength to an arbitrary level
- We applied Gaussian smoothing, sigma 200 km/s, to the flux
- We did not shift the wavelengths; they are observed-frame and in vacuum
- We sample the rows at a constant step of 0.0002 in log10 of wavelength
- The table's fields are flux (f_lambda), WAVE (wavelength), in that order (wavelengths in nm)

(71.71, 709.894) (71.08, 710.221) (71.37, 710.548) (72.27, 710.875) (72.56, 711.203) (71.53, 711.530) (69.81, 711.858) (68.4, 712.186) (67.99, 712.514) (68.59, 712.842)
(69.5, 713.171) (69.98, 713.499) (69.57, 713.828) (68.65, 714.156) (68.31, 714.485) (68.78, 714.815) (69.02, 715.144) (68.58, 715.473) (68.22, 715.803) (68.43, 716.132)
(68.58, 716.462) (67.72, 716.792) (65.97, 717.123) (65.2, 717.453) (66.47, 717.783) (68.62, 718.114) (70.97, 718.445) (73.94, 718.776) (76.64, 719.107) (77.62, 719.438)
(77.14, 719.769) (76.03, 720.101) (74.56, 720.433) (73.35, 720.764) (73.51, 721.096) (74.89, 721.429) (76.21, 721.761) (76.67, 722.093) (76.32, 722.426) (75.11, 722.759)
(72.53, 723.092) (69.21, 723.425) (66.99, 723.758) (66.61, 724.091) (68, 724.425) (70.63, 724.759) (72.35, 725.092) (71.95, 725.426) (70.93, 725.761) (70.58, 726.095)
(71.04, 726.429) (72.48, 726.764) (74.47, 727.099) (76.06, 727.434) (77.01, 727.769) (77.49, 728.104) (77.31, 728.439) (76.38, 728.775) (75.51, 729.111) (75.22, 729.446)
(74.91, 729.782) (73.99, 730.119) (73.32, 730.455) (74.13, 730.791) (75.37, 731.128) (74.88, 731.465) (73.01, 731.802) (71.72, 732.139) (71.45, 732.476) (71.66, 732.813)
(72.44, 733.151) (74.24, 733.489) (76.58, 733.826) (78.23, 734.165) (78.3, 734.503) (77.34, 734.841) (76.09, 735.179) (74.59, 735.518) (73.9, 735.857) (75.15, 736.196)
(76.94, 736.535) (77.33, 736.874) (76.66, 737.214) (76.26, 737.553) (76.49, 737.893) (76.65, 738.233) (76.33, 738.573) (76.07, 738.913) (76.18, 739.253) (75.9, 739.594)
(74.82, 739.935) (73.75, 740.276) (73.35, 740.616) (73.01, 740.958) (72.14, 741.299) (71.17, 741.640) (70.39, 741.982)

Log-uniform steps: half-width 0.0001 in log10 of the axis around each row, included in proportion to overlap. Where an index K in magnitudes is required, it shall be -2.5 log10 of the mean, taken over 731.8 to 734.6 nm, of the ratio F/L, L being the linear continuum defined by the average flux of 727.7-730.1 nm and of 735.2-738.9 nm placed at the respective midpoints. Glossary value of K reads 0.03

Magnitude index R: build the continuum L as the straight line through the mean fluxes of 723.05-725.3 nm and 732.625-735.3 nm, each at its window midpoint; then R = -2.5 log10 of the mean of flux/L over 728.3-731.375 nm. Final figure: -0.03 mag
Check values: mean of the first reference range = 69.4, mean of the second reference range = 75.6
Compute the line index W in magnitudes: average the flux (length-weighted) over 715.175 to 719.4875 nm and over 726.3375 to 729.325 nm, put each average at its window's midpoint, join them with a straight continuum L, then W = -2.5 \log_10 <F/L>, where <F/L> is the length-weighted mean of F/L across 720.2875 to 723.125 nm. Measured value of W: -0.04 mag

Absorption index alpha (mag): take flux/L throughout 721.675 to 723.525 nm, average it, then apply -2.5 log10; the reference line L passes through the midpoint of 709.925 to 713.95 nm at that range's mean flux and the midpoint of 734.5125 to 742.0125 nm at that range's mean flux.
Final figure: -0.032 mag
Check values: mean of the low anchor 70.3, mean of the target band 74.4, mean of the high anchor 75.2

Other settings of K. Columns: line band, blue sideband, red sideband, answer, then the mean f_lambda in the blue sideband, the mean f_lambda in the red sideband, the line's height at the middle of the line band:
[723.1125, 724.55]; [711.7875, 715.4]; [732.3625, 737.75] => 0.06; 68.9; 75.5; 72.1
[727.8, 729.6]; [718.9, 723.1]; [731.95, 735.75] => -0.02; 75.5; 74.8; 75.1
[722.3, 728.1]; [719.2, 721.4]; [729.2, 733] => 0.04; 75.4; 73.6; 74.6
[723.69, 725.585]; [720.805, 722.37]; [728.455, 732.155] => 0.08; 75.2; 74.6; 75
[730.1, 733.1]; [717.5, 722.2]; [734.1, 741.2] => 0.03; 73.8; 75.8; 75.1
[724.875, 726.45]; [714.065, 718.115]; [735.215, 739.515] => 0.00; 67.8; 76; 71.5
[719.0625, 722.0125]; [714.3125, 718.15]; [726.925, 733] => -0.08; 67.8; 74.6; 69.9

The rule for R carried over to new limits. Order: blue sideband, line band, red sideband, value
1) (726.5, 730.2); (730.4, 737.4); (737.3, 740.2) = 0.01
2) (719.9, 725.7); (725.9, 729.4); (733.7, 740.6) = -0.01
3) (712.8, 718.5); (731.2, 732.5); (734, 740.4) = 0.02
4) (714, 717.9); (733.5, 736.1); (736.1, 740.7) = -0.02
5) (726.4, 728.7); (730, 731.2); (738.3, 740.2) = 0.02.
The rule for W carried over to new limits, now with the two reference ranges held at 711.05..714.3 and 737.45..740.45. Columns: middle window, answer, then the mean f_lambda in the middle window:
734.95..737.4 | -0.01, 75.9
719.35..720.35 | -0.08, 76.7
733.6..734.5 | -0.04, 77.4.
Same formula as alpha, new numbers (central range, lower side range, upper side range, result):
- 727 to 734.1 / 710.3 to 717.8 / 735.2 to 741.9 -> -0.024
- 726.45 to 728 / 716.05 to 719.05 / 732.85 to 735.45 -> -0.027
